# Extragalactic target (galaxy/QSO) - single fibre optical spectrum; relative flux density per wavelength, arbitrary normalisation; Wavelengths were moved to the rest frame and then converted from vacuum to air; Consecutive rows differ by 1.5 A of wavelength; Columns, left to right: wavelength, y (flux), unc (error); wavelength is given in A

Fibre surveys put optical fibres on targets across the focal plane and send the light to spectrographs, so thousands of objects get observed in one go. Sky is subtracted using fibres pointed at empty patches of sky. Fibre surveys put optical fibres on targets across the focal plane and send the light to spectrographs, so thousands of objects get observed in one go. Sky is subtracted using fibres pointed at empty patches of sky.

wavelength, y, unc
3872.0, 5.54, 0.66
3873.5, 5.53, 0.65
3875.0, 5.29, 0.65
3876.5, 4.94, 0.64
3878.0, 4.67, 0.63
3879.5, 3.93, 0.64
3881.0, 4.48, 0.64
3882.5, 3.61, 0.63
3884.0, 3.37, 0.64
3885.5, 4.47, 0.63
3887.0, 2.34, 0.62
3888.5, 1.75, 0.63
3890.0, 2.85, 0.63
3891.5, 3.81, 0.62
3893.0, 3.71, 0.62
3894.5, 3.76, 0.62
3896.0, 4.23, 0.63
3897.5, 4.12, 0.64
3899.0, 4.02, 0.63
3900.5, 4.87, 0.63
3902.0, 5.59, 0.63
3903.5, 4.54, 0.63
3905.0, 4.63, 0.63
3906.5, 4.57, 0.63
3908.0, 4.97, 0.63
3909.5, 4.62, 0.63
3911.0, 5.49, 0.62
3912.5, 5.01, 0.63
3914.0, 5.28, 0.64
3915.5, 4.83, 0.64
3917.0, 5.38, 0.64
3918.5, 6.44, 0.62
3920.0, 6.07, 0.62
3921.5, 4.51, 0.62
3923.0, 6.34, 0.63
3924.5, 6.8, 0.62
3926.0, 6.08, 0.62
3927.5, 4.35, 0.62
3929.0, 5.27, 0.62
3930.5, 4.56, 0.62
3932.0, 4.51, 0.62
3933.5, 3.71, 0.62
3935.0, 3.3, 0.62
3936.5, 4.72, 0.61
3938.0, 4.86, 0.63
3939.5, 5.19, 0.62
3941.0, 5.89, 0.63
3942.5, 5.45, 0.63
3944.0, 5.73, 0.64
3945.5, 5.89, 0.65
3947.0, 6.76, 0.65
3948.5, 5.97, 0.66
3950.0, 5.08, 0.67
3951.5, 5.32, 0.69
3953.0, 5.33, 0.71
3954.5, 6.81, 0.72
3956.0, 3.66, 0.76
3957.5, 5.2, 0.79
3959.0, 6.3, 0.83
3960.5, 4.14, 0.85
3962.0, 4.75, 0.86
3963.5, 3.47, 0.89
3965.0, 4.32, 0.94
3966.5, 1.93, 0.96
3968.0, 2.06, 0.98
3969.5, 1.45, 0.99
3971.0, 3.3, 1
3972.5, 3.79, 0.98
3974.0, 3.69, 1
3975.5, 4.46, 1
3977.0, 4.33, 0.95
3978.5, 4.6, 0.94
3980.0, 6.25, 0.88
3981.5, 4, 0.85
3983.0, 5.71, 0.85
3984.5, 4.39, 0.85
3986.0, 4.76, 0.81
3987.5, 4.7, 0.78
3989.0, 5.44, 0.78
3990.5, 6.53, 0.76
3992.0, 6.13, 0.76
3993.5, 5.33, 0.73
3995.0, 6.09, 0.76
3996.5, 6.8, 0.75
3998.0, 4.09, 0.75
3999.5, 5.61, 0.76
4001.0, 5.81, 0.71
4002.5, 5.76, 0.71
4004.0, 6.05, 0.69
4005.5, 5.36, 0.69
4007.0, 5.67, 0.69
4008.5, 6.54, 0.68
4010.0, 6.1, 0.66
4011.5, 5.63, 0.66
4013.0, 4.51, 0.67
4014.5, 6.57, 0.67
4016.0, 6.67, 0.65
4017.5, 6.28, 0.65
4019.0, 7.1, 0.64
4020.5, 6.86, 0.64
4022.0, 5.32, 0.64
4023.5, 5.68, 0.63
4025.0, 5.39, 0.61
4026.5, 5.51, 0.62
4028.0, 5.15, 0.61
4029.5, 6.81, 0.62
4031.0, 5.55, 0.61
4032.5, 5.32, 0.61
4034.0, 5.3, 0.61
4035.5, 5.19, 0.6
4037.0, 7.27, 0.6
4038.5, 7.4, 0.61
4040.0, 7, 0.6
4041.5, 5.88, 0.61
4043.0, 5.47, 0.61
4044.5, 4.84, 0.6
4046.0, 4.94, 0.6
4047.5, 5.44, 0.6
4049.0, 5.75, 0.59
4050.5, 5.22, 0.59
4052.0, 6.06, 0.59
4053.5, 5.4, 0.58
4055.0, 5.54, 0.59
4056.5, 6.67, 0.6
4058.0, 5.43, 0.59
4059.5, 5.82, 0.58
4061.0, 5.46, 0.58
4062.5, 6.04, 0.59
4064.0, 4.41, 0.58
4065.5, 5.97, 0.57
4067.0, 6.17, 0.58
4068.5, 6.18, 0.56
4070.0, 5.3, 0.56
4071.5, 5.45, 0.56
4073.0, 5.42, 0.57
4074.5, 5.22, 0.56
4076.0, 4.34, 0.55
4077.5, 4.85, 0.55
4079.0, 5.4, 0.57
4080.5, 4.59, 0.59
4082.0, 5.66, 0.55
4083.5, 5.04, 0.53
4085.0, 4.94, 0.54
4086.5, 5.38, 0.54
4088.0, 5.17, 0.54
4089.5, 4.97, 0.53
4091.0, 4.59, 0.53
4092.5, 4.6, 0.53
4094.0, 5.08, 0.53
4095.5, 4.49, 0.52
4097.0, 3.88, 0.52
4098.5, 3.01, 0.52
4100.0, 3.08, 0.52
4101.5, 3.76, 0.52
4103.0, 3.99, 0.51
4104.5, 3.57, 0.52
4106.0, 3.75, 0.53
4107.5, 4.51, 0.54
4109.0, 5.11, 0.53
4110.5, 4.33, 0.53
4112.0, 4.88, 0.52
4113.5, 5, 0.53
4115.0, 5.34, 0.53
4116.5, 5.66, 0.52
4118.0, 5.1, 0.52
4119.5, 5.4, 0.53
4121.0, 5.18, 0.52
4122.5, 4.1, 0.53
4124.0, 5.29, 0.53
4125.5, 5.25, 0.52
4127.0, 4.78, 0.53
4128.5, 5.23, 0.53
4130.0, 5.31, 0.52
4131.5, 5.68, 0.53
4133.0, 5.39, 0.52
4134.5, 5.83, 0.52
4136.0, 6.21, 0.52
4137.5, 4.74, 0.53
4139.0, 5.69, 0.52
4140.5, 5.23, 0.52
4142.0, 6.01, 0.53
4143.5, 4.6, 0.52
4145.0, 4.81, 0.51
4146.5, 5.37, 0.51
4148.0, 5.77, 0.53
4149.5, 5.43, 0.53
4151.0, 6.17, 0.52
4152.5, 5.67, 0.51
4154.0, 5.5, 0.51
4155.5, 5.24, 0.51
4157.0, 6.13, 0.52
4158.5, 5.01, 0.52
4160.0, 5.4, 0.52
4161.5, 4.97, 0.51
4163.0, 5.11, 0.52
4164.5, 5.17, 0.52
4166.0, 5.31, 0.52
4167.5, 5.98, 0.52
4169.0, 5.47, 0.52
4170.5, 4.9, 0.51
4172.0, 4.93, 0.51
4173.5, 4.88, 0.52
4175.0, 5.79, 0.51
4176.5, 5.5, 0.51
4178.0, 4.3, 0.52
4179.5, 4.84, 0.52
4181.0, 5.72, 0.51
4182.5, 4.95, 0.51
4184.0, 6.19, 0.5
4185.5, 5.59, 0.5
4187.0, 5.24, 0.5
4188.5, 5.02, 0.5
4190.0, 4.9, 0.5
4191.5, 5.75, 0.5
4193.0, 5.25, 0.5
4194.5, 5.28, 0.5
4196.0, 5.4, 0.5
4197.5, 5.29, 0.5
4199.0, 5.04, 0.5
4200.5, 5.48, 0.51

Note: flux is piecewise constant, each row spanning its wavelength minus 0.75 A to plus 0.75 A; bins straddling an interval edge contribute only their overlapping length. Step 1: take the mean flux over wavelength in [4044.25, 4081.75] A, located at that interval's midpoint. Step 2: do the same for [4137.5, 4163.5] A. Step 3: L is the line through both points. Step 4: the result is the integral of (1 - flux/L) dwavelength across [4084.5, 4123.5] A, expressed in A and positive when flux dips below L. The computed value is 6.12 A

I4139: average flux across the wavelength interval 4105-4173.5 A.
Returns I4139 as 5.23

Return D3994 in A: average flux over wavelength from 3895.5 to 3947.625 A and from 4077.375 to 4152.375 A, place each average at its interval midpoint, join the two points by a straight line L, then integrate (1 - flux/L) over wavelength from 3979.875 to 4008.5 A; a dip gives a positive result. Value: -2.6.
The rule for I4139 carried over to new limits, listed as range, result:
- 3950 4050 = 5.28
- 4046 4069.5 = 5.68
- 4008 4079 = 5.75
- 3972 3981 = 4.53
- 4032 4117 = 5.17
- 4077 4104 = 4.57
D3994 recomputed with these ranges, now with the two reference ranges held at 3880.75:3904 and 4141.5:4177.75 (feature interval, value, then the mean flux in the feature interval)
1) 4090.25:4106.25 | 3.2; 3.99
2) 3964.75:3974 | 3.2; 2.8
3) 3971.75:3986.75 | -0.9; 4.6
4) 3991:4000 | -2.6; 5.7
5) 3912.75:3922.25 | -3.4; 5.4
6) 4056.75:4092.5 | -3.2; 5.3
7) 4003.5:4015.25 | -3.4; 5.8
